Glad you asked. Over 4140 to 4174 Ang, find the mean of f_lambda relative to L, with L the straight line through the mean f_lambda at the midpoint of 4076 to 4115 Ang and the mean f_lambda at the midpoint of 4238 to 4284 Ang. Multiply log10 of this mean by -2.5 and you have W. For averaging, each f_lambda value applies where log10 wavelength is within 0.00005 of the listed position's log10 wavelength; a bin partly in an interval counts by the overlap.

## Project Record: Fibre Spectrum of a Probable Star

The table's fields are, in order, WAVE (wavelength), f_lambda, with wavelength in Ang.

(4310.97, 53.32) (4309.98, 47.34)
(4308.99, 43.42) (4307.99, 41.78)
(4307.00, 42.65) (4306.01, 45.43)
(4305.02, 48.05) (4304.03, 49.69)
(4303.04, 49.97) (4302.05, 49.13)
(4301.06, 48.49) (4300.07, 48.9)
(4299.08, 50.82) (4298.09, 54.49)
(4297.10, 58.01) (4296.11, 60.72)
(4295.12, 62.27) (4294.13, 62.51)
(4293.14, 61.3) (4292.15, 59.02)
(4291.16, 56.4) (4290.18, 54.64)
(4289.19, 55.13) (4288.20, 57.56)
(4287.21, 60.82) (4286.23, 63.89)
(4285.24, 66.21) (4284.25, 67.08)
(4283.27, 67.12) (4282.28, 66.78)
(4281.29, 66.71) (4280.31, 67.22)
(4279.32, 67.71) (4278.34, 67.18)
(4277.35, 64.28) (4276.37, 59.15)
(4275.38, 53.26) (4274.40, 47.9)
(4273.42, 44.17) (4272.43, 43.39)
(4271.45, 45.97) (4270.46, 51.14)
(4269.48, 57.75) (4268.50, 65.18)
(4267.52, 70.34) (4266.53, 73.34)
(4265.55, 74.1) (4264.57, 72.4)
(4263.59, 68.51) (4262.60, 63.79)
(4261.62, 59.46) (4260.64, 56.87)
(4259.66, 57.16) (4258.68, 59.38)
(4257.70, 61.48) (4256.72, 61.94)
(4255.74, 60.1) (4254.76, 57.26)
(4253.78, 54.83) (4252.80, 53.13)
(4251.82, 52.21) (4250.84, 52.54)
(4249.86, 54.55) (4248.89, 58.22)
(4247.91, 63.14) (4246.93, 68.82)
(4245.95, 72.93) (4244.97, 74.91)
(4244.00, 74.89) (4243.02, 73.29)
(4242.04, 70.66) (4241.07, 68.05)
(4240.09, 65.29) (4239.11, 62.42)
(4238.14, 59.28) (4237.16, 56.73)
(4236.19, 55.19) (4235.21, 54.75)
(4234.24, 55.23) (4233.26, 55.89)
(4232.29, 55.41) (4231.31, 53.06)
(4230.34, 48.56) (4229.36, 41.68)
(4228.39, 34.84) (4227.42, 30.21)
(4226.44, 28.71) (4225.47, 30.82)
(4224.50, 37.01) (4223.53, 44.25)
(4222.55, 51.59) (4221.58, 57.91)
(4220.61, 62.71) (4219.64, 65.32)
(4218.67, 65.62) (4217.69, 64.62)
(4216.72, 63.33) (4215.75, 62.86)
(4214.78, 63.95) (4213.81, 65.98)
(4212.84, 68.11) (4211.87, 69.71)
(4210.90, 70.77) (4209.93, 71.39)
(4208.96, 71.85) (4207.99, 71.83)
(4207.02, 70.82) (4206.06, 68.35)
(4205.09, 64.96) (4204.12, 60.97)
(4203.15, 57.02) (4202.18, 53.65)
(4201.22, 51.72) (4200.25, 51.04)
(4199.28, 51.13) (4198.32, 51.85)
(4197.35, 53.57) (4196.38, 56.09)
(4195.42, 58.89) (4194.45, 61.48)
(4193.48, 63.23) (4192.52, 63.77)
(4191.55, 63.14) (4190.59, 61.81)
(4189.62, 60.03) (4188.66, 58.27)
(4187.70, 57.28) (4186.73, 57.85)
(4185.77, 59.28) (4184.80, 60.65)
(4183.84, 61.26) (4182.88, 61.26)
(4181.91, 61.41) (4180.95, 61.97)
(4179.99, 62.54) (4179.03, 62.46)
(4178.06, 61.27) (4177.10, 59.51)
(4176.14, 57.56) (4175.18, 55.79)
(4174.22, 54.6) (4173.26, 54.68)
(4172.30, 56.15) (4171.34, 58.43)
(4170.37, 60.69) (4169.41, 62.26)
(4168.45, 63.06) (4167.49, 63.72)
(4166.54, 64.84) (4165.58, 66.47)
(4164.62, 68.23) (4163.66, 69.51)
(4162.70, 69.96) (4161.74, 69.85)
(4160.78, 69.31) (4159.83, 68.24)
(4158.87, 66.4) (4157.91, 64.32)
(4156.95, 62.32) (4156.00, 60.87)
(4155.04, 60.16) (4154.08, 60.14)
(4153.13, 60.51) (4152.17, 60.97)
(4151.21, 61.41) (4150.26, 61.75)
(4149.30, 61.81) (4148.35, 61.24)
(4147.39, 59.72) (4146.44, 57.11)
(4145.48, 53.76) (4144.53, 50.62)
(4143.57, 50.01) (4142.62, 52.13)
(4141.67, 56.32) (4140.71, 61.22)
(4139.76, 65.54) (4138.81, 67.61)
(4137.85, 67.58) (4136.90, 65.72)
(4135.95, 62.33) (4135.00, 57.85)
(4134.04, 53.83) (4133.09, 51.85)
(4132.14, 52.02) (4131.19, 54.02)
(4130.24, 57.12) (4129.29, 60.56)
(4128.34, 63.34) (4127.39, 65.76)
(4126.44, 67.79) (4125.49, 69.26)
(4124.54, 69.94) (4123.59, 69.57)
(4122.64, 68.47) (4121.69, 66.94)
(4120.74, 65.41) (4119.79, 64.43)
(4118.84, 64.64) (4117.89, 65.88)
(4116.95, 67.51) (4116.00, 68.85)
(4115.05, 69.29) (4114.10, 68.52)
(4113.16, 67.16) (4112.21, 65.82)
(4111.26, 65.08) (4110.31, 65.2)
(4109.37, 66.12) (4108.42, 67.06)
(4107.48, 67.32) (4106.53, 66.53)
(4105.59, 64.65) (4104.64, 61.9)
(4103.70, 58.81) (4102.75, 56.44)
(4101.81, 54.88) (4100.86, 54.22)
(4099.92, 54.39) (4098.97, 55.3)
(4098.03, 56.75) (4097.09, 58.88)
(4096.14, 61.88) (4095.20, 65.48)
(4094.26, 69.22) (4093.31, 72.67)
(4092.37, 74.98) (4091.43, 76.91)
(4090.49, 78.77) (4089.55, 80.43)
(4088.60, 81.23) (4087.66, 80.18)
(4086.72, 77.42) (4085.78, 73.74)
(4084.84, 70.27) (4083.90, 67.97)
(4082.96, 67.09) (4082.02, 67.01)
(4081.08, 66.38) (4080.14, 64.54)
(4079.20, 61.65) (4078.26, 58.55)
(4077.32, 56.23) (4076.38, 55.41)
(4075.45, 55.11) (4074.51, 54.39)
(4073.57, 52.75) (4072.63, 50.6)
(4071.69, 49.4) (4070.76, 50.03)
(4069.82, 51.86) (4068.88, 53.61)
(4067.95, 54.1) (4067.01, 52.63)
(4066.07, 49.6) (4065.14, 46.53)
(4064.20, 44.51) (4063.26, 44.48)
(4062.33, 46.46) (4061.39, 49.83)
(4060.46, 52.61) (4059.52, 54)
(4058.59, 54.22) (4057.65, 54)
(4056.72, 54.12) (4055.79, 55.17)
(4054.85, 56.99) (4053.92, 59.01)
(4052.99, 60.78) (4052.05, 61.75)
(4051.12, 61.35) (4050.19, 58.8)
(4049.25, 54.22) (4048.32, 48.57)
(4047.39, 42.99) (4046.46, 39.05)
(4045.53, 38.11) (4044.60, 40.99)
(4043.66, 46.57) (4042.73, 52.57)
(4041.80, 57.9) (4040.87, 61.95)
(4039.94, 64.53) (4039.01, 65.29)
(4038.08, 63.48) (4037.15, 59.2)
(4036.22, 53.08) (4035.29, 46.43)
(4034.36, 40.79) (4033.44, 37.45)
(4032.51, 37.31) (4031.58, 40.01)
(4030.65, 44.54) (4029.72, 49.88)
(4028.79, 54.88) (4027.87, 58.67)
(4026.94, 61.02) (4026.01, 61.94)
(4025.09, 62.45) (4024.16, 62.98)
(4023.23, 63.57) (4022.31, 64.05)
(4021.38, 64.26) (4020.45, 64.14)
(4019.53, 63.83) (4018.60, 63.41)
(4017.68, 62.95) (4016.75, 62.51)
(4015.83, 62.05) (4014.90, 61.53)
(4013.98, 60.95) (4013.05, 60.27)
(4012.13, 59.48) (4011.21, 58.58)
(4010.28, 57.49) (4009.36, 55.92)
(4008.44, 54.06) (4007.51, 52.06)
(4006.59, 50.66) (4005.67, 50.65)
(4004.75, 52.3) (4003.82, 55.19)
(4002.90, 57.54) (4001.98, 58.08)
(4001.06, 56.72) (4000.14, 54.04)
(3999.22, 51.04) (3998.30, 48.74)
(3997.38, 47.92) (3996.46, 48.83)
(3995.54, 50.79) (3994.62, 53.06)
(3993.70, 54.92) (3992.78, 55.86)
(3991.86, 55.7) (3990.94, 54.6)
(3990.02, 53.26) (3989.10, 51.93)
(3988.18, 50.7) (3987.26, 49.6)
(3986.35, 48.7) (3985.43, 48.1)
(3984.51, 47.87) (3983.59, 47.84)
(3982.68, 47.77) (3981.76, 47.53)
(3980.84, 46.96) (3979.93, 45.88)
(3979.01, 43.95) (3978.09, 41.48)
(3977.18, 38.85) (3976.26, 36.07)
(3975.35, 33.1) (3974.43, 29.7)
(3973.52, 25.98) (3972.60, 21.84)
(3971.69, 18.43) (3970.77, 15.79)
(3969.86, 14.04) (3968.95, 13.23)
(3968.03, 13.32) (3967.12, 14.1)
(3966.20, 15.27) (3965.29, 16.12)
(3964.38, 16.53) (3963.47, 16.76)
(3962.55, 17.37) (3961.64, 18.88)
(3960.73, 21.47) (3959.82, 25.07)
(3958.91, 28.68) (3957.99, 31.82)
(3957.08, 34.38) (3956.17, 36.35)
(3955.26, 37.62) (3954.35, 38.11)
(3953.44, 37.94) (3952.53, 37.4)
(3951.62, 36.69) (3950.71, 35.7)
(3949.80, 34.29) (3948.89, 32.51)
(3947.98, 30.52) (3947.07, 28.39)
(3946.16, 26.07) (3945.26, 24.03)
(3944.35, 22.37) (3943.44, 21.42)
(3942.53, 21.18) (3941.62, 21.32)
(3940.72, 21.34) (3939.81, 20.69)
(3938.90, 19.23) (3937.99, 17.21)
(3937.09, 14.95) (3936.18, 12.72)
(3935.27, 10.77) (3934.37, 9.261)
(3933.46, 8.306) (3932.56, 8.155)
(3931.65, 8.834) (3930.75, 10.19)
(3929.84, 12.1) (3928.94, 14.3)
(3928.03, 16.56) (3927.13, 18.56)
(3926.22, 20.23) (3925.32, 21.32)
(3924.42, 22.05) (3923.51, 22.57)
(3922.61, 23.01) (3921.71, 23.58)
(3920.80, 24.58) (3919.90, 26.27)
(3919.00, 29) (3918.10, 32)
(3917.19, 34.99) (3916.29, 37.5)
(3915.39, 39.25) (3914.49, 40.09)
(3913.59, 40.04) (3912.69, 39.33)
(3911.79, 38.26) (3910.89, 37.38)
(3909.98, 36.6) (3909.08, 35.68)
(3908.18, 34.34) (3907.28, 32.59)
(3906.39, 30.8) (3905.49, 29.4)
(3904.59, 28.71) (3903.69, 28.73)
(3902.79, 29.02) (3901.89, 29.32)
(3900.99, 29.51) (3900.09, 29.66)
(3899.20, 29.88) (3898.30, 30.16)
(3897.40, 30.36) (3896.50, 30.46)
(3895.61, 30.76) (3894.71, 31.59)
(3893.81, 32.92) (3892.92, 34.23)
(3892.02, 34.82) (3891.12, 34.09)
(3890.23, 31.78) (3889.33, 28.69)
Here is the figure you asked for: 0.054 mag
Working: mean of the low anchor 66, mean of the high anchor 62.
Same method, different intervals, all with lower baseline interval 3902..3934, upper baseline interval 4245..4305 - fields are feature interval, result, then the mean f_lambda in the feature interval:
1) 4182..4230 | -0.097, 57.8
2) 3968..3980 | 0.145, 27.9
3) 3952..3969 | 0.208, 25.1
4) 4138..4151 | -0.232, 58.7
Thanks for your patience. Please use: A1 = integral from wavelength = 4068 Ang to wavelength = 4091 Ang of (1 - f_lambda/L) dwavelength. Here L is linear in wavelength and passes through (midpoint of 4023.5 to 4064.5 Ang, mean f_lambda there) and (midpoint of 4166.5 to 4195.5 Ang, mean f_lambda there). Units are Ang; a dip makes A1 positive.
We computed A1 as -3.65 Ang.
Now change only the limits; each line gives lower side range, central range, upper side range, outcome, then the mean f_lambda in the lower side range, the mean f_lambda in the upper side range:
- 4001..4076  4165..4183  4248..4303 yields -1.1 Ang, 54.4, 59.1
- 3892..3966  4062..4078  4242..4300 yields -4.1 Ang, 26.5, 60.9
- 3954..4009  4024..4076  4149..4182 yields -4.8 Ang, 39.5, 62.4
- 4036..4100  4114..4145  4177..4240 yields -2.2 Ang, 58.5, 57.9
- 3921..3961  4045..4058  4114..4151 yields -2.2 Ang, 23.2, 61.9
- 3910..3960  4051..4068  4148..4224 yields -3.7 Ang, 25.8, 61.7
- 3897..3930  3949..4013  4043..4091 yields 2.6 Ang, 29.3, 57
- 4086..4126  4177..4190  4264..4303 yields 0.7 Ang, 66.8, 59.5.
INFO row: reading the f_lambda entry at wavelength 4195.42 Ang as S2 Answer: 58.89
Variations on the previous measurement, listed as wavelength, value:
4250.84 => 52.54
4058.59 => 54.22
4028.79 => 54.88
